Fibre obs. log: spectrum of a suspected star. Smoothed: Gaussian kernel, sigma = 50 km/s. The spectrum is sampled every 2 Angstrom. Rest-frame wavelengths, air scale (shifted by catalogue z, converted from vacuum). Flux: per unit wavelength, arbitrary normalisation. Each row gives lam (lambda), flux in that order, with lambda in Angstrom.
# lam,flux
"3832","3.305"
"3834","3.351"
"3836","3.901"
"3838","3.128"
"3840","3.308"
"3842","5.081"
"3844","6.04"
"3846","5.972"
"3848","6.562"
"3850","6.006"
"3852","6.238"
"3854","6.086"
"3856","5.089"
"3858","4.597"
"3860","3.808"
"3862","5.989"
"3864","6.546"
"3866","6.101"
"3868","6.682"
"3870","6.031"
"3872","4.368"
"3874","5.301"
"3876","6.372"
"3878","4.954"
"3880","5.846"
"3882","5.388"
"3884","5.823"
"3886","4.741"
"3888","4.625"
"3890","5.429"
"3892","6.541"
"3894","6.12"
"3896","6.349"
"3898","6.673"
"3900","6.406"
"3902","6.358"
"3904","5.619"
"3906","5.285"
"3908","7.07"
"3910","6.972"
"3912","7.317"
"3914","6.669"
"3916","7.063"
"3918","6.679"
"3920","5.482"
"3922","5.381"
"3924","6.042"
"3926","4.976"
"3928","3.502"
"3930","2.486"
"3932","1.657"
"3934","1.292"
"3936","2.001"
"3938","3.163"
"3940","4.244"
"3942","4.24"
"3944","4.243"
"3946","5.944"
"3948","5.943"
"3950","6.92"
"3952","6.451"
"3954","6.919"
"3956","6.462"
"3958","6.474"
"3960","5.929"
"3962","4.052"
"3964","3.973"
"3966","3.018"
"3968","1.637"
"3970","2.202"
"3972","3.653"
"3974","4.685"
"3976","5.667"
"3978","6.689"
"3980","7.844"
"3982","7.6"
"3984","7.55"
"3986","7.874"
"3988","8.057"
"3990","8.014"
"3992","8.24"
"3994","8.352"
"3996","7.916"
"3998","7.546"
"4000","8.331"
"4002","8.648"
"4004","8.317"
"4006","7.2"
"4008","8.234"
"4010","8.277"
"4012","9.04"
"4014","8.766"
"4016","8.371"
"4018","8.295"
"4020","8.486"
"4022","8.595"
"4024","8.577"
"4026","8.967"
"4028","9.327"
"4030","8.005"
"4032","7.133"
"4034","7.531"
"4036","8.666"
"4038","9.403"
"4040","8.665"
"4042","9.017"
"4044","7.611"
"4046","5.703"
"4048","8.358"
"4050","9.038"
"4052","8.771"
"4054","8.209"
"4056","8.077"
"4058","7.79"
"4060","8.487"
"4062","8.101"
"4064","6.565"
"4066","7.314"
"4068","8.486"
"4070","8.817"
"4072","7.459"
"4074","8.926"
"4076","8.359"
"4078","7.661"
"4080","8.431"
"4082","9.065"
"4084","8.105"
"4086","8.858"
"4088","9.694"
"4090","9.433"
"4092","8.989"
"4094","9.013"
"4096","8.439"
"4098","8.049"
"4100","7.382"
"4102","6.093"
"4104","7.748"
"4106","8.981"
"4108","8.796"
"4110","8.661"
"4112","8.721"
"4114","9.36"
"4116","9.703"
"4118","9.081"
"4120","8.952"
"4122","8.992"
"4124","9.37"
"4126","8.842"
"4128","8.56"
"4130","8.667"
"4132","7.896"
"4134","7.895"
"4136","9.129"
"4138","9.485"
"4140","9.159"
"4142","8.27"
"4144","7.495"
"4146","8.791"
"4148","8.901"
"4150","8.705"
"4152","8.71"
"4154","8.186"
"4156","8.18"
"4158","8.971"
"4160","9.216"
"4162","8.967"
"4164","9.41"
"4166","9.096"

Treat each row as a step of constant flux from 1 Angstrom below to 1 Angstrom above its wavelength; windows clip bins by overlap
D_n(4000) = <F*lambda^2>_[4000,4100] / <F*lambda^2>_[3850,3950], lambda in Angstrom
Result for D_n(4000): 1.68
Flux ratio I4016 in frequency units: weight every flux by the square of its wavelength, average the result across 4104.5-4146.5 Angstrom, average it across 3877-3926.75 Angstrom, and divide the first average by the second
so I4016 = 1.6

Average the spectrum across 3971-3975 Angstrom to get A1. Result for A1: 4.17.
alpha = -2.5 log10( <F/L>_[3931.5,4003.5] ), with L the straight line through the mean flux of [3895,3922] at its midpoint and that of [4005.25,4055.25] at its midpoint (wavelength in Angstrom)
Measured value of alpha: 0.287 mag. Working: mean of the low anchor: 6.42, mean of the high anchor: 8.33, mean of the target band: 5.7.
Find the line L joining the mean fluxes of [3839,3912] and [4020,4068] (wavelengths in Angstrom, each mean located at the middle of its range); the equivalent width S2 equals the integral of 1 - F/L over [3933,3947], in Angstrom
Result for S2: 6.5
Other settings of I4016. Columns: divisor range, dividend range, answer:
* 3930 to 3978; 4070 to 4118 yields 2.08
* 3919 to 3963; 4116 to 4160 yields 2.03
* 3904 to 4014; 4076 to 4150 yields 1.56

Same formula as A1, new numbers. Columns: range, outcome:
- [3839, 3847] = 5.1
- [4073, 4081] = 8.34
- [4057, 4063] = 8.13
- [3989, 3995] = 8.2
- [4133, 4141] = 8.92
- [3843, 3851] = 6.15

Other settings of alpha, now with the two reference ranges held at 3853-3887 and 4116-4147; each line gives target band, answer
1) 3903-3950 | 0.24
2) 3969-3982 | 0.27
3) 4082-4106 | -0.02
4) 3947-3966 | 0.14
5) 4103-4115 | -0.03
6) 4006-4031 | -0.16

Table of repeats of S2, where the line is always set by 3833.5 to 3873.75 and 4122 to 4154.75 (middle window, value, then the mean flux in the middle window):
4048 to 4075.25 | -1.5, 8.17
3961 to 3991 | 5.6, 5.5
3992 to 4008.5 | -2.5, 8.07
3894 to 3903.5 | -0.9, 6.37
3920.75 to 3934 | 5.0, 3.83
